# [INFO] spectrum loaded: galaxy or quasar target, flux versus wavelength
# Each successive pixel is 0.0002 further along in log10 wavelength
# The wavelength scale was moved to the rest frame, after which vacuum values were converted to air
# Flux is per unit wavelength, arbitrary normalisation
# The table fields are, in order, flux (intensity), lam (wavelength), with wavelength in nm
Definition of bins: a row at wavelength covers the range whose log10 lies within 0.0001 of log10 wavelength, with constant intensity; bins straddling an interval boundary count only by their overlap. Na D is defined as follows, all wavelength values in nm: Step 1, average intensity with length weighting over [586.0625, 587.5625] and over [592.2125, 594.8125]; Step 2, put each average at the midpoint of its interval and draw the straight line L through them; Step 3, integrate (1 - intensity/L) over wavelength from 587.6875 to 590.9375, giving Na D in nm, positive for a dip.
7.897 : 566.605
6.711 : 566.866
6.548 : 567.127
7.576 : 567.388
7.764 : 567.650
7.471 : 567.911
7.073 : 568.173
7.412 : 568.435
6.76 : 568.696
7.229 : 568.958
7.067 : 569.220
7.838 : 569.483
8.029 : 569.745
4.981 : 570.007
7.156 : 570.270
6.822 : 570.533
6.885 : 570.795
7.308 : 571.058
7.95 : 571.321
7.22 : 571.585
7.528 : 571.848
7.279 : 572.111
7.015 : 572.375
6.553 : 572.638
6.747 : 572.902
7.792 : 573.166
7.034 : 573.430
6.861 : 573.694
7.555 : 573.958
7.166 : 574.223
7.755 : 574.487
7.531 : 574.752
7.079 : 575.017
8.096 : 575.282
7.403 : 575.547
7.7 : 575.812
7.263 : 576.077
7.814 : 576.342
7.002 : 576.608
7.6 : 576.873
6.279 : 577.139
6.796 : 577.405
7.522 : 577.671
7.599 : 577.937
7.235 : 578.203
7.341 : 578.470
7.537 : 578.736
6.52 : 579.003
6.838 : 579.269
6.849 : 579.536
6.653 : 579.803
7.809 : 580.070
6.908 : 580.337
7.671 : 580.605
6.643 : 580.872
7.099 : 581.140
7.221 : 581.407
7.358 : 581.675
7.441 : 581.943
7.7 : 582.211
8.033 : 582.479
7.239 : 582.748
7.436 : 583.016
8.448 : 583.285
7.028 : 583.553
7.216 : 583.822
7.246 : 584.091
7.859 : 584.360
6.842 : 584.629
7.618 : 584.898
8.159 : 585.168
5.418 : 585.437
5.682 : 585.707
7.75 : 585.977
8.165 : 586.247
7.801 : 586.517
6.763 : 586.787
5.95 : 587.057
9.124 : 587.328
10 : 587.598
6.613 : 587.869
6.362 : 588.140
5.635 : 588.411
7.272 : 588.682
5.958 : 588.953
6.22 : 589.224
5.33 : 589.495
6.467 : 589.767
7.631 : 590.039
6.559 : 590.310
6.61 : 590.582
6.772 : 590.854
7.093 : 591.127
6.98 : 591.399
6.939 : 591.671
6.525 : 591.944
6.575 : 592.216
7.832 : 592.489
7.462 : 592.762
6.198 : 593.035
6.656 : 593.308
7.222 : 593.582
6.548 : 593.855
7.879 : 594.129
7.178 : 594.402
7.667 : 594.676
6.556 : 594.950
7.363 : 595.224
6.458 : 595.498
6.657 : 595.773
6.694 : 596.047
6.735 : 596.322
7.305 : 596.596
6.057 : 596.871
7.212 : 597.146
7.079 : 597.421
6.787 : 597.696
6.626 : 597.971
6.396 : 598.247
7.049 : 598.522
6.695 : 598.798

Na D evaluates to 0.44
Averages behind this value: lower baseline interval 7.73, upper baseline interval 7.15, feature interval 6.5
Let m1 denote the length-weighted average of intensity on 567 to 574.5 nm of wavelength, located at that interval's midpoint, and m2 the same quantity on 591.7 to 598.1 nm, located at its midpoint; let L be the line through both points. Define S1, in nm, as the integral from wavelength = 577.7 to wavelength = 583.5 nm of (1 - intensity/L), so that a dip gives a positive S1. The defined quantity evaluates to -0.197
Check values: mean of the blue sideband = 7.18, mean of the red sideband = 6.93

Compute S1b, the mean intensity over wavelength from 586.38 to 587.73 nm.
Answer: 7.93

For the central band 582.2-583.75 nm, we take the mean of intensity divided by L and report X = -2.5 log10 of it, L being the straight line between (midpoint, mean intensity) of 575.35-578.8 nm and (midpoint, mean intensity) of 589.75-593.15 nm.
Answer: -0.069 mag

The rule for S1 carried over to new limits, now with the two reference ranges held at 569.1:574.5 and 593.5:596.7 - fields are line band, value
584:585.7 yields 0.001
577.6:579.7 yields -0.014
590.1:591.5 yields 0.040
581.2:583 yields -0.097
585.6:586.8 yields -0.042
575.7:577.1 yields -0.052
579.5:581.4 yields -0.002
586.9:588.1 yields -0.121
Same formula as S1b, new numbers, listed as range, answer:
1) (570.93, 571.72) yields 7.49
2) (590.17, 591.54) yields 6.81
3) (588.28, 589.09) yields 6.3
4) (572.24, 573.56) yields 7.03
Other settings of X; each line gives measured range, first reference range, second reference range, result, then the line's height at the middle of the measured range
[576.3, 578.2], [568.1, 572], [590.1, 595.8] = -0.02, 7.09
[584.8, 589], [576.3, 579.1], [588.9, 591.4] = -0.07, 6.72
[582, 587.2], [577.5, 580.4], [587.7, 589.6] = -0.10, 6.65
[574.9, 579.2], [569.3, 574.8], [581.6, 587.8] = 0.00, 7.3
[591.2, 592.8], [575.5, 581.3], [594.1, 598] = -0.01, 6.99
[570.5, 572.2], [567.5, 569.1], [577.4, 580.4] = -0.01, 7.25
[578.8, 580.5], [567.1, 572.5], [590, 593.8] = 0.02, 7.07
